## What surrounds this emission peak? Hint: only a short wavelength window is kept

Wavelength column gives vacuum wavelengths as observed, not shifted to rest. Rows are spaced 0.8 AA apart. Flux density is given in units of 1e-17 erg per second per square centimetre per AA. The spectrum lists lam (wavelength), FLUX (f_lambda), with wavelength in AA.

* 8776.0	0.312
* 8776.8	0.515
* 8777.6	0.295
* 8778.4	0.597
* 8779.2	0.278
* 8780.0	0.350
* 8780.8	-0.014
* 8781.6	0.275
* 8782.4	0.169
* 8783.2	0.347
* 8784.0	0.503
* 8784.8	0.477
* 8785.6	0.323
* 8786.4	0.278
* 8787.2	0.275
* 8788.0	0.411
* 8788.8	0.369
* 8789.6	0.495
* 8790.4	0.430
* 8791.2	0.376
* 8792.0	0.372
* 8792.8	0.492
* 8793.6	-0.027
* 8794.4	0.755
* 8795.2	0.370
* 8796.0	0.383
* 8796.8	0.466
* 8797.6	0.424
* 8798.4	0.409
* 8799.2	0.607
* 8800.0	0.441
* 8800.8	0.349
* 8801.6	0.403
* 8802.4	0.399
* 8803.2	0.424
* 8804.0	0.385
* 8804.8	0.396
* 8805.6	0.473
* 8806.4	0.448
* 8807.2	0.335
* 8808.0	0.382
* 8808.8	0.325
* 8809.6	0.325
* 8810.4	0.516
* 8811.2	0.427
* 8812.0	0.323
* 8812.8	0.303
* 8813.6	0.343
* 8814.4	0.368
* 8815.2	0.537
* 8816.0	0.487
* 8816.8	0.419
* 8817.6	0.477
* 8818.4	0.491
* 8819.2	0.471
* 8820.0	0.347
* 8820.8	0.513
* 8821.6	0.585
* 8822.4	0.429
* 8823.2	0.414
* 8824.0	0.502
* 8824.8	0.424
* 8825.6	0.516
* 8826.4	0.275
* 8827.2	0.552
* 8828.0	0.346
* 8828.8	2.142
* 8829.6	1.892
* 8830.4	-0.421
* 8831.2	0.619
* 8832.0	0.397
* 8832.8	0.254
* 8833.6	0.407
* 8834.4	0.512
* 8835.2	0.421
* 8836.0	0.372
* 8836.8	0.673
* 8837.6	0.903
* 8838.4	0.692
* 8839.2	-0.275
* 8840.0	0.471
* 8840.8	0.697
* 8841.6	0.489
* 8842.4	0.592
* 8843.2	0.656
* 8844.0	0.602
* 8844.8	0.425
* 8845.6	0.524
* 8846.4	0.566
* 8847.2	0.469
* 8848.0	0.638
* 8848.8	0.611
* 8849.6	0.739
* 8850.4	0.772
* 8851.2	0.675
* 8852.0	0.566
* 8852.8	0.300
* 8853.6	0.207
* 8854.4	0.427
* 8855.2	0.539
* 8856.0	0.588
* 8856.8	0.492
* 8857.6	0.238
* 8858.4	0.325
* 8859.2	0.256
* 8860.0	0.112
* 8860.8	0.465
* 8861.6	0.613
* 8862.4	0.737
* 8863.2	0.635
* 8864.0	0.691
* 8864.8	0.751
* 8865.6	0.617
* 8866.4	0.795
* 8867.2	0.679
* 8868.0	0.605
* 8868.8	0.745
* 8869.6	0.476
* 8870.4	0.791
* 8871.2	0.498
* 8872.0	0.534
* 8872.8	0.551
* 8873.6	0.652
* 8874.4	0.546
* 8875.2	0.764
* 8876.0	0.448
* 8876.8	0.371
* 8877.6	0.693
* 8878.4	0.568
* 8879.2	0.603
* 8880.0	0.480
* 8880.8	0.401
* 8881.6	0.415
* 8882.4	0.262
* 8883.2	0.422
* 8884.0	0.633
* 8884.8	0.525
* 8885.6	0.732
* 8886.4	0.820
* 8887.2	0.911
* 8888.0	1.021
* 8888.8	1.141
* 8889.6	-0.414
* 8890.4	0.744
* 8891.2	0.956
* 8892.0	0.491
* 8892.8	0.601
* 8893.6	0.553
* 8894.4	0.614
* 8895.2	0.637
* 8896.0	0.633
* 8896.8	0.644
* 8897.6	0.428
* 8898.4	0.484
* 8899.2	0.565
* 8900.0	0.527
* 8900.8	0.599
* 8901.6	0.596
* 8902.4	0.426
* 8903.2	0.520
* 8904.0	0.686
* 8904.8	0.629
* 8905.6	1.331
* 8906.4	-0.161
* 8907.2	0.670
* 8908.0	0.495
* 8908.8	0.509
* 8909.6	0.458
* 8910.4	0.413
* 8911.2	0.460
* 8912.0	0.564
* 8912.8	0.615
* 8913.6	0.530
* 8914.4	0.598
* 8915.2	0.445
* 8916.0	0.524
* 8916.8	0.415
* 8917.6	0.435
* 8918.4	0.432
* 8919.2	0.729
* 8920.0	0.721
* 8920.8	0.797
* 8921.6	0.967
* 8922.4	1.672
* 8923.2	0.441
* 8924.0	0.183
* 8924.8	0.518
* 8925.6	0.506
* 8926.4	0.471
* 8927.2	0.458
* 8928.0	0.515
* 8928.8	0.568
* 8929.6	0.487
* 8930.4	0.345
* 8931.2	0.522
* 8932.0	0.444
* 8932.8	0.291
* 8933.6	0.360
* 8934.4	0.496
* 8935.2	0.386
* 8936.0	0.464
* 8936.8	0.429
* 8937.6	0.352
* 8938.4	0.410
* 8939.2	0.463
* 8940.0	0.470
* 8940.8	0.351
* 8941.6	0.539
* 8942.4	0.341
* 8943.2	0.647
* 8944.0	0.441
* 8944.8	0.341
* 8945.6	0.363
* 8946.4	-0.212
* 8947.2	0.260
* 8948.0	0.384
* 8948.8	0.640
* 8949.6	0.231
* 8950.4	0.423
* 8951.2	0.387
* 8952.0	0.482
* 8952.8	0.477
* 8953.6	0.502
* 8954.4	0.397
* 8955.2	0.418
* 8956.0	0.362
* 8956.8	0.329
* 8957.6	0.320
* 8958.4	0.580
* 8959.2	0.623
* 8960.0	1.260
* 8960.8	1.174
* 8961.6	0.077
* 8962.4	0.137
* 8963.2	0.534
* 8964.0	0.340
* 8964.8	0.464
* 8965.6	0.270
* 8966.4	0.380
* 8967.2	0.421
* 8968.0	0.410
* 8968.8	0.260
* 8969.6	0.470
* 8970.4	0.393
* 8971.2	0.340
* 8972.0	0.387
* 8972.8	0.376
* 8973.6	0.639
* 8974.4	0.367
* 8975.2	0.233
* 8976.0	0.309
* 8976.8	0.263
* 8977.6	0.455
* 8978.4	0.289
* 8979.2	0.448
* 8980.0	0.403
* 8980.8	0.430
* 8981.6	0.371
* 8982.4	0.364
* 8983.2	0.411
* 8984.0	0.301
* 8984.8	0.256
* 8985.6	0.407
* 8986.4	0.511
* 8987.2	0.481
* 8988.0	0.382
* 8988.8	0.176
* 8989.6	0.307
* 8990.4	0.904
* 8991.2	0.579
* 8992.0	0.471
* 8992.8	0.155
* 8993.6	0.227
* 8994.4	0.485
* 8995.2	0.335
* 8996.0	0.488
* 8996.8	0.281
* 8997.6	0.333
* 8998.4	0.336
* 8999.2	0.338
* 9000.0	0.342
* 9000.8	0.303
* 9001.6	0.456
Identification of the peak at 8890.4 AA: Mg II 2798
